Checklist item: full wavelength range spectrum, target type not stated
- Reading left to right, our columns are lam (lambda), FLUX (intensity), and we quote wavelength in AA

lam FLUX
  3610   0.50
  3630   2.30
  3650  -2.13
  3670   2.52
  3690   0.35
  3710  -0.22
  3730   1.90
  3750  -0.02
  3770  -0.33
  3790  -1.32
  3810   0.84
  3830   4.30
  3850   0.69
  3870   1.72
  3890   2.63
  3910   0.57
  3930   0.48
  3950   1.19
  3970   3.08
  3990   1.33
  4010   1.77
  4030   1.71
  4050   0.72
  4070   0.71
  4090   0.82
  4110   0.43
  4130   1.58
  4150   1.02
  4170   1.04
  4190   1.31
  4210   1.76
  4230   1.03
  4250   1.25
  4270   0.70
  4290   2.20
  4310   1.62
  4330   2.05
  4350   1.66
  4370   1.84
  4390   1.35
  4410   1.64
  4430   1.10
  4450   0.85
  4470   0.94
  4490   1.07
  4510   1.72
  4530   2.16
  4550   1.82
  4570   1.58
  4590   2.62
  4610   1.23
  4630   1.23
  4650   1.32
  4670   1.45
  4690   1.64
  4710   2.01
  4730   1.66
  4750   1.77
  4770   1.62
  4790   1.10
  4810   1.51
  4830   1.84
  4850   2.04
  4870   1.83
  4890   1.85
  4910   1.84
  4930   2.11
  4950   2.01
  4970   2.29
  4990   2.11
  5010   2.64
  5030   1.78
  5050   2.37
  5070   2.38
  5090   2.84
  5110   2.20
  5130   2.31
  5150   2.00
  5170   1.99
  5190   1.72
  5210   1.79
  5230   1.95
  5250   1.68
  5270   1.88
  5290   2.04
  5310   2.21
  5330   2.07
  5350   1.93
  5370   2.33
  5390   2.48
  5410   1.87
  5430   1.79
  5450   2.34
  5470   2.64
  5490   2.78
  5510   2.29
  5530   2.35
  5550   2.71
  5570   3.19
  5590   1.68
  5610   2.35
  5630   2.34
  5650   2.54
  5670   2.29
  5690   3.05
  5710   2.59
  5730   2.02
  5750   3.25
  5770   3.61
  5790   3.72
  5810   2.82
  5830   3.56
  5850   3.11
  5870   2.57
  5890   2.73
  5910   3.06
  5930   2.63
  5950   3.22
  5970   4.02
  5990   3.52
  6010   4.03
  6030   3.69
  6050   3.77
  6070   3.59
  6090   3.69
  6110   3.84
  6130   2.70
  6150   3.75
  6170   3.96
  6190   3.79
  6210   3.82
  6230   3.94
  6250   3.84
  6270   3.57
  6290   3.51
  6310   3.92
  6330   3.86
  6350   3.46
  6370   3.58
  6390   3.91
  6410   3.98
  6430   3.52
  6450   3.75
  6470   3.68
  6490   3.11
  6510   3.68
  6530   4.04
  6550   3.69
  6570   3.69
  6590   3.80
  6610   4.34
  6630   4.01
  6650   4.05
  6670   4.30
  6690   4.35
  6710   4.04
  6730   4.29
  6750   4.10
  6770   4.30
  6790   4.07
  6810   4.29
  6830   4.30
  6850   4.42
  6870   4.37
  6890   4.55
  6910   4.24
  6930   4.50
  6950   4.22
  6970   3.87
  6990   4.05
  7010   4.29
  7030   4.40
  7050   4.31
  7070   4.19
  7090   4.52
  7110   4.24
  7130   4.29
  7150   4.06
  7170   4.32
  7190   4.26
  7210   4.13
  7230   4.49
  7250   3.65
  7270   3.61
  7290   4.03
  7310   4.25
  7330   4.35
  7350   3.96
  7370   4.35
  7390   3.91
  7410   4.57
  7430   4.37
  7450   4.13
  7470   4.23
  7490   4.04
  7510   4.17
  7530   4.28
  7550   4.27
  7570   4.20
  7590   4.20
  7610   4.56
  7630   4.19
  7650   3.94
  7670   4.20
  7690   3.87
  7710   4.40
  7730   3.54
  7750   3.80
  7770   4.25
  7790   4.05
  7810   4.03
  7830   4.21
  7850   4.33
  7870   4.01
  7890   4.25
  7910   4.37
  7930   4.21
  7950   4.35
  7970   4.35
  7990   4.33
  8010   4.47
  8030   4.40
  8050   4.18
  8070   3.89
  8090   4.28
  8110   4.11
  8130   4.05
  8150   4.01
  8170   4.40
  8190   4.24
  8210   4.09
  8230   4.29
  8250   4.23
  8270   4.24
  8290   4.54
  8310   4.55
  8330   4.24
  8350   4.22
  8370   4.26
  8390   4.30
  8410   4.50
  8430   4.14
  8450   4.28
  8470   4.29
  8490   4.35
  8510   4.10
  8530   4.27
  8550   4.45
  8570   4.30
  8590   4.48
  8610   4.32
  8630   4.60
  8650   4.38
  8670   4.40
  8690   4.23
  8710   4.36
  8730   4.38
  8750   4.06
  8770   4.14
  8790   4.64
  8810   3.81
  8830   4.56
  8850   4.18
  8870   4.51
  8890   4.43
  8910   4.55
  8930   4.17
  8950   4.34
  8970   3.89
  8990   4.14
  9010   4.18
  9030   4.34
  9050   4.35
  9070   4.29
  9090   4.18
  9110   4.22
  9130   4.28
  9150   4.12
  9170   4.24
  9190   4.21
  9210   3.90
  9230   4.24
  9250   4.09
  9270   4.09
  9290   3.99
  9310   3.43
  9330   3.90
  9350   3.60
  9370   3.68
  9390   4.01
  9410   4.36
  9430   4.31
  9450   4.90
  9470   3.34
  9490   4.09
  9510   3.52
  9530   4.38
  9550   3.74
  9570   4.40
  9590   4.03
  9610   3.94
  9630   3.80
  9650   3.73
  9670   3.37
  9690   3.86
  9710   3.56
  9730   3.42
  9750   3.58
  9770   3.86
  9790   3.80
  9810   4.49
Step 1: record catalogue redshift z 0.494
